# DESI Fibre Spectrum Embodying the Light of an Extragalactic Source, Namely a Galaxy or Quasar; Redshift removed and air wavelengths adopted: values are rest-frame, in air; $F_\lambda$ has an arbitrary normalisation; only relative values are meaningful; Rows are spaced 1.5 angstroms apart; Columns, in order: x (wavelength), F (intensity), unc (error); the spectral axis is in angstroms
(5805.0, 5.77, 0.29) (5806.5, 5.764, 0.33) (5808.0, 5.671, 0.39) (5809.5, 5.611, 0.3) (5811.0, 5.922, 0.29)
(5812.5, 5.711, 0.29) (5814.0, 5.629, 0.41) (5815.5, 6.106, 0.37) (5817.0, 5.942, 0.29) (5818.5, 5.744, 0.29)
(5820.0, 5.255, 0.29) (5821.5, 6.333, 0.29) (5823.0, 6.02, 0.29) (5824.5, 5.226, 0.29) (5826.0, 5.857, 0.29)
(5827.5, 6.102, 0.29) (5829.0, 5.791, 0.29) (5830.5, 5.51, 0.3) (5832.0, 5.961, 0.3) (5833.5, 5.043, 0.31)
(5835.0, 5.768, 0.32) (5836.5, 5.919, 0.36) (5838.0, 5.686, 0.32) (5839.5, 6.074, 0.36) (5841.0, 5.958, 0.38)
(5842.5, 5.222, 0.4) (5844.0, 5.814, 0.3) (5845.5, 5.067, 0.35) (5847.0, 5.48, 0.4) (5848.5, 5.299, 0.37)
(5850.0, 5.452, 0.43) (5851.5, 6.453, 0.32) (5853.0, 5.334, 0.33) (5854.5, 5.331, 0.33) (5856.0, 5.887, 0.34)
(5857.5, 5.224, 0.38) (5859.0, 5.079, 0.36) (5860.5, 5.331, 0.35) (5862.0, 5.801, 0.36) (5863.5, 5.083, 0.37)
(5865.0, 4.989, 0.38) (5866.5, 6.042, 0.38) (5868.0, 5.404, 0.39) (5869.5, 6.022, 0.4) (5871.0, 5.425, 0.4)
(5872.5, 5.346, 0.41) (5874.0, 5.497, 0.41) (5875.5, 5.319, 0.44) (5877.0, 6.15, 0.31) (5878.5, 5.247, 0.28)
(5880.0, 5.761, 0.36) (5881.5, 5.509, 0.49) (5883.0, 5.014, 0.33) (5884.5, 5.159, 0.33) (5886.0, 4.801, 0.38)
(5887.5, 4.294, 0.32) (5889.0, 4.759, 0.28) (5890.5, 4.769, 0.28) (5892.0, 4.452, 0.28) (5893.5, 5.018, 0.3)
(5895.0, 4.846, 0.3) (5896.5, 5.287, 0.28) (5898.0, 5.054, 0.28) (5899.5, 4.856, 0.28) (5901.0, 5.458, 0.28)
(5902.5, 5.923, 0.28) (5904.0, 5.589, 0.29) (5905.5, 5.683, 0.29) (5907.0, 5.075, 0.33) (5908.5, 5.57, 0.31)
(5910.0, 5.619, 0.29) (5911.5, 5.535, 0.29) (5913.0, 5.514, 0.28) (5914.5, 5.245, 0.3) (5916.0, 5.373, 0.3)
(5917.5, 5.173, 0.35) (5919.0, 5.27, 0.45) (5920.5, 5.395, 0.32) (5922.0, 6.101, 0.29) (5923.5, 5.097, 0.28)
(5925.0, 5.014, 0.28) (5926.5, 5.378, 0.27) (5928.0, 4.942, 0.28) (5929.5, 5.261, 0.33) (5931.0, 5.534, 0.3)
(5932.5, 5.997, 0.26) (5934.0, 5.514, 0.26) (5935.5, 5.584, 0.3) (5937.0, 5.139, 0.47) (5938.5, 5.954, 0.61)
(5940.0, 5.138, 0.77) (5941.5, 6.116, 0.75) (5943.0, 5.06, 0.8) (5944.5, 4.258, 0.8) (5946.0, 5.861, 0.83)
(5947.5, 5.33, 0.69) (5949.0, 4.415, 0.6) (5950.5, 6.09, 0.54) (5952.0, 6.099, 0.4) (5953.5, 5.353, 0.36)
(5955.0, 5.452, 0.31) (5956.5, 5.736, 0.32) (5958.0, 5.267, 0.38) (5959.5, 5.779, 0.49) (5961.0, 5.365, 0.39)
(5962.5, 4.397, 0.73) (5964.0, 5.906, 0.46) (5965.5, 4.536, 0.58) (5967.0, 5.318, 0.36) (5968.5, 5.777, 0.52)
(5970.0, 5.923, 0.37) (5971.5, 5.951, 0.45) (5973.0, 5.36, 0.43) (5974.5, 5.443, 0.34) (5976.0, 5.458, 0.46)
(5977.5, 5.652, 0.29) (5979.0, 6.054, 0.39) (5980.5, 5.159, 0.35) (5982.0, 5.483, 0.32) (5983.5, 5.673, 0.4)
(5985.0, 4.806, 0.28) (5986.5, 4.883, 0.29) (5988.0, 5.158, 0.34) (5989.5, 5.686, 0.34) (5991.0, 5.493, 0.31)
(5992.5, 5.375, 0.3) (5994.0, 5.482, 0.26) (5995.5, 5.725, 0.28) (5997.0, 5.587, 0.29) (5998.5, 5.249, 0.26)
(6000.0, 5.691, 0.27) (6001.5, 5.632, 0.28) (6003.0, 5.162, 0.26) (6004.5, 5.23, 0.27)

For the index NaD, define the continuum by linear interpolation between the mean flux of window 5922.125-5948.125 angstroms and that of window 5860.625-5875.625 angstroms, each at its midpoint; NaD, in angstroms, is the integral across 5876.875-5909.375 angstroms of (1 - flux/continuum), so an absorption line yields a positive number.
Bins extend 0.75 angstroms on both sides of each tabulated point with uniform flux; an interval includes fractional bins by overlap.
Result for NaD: 1.6 angstroms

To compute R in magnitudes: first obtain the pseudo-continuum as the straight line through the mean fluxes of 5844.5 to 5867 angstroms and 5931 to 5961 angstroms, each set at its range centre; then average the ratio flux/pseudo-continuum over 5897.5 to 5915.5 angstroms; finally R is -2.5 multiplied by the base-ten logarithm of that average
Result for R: 0.01 mag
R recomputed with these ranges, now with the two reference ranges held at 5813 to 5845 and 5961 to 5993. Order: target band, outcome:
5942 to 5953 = 0.03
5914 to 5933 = 0.03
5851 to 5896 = 0.07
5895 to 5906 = 0.04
